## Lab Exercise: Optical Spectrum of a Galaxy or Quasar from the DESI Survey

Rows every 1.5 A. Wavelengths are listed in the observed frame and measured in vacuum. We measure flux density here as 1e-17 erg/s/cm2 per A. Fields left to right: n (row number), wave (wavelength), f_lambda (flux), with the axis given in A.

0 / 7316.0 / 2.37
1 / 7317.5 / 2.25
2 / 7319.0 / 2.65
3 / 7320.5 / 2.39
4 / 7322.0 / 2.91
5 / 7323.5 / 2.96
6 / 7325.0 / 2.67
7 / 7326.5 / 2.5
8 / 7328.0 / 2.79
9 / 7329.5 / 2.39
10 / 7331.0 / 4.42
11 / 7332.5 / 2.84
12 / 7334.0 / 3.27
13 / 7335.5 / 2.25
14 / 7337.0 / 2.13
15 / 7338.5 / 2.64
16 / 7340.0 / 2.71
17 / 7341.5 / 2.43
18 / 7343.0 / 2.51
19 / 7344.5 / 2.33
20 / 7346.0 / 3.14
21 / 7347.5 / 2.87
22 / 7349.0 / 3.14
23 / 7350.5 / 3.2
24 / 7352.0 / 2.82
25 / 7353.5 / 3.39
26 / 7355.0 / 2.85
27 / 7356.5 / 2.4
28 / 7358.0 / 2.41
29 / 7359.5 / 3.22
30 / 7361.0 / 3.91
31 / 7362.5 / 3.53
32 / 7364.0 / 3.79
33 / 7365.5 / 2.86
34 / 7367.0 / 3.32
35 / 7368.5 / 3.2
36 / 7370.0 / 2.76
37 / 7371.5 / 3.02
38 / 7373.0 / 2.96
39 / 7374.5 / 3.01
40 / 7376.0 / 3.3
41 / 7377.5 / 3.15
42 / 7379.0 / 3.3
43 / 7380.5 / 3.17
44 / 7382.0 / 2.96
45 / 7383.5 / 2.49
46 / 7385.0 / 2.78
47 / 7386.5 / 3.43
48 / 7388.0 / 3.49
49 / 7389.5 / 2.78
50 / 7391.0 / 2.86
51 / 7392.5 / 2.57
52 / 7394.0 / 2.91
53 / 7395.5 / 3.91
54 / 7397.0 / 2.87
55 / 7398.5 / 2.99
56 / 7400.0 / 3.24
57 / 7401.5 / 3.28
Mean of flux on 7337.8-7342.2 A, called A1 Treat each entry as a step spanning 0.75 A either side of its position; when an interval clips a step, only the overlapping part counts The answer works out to 2.59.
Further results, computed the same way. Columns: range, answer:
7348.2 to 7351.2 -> 3.16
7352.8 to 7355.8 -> 3.1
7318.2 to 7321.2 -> 2.52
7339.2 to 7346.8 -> 2.63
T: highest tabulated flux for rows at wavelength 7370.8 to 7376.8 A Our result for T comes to 3.3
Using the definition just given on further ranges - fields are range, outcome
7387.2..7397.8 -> 3.91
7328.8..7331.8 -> 4.42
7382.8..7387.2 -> 3.43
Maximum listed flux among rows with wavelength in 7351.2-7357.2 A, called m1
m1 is 3.39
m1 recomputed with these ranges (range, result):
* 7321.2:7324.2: 2.96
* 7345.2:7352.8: 3.2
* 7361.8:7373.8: 3.79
